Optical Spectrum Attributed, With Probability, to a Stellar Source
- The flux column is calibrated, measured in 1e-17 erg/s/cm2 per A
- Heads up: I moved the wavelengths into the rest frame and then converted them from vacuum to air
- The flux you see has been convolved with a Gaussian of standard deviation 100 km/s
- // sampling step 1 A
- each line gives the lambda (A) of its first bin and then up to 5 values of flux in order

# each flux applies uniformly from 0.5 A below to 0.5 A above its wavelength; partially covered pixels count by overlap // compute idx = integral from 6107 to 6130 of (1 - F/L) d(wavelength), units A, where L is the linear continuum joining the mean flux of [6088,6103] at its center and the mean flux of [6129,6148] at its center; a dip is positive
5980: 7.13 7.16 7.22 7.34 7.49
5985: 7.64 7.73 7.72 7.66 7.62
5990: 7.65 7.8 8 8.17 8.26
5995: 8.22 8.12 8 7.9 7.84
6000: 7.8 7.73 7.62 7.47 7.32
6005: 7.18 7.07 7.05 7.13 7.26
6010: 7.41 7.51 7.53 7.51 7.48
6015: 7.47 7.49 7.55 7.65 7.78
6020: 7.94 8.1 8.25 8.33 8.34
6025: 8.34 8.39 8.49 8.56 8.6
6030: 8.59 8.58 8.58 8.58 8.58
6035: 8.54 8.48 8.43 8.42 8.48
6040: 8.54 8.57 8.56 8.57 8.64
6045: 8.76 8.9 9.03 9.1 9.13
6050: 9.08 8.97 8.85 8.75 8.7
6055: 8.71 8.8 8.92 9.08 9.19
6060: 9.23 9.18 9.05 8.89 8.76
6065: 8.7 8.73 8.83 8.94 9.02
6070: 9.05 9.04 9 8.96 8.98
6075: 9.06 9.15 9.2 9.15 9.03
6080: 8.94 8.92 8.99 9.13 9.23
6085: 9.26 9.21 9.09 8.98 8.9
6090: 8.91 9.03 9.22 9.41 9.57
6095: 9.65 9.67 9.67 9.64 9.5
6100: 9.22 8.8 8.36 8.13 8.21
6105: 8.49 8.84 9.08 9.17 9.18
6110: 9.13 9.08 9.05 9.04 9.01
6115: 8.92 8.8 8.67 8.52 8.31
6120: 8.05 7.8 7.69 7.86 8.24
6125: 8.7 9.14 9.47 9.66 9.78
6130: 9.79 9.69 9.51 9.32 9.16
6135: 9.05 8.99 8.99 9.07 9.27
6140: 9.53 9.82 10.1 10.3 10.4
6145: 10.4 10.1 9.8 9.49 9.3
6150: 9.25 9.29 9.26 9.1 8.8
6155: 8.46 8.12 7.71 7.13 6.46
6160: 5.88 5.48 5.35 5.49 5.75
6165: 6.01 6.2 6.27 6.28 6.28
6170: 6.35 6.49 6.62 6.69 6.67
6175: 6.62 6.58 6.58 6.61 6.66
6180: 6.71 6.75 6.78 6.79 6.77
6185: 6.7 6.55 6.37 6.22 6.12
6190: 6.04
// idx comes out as 1.5 A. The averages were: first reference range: 9.21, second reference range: 9.63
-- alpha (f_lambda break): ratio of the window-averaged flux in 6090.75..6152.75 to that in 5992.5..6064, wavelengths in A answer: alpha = 1.11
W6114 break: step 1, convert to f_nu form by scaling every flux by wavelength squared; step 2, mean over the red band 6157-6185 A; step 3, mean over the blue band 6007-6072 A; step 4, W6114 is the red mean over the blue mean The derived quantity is 0.8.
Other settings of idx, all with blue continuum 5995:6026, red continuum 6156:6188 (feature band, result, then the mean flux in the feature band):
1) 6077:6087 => -2.7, 9.1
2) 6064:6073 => -2.1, 8.91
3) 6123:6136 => -4.7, 9.23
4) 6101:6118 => -4.6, 8.81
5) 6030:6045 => -2.1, 8.55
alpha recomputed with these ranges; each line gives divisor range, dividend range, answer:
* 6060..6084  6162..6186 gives 0.72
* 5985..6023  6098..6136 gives 1.16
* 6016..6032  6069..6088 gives 1.10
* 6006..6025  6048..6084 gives 1.17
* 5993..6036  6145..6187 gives 0.91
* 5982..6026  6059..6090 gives 1.17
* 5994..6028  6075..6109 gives 1.17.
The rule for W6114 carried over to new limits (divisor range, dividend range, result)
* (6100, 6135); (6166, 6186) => 0.76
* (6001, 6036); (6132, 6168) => 1.10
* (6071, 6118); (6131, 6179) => 0.90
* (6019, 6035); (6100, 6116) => 1.08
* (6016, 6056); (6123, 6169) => 1.03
